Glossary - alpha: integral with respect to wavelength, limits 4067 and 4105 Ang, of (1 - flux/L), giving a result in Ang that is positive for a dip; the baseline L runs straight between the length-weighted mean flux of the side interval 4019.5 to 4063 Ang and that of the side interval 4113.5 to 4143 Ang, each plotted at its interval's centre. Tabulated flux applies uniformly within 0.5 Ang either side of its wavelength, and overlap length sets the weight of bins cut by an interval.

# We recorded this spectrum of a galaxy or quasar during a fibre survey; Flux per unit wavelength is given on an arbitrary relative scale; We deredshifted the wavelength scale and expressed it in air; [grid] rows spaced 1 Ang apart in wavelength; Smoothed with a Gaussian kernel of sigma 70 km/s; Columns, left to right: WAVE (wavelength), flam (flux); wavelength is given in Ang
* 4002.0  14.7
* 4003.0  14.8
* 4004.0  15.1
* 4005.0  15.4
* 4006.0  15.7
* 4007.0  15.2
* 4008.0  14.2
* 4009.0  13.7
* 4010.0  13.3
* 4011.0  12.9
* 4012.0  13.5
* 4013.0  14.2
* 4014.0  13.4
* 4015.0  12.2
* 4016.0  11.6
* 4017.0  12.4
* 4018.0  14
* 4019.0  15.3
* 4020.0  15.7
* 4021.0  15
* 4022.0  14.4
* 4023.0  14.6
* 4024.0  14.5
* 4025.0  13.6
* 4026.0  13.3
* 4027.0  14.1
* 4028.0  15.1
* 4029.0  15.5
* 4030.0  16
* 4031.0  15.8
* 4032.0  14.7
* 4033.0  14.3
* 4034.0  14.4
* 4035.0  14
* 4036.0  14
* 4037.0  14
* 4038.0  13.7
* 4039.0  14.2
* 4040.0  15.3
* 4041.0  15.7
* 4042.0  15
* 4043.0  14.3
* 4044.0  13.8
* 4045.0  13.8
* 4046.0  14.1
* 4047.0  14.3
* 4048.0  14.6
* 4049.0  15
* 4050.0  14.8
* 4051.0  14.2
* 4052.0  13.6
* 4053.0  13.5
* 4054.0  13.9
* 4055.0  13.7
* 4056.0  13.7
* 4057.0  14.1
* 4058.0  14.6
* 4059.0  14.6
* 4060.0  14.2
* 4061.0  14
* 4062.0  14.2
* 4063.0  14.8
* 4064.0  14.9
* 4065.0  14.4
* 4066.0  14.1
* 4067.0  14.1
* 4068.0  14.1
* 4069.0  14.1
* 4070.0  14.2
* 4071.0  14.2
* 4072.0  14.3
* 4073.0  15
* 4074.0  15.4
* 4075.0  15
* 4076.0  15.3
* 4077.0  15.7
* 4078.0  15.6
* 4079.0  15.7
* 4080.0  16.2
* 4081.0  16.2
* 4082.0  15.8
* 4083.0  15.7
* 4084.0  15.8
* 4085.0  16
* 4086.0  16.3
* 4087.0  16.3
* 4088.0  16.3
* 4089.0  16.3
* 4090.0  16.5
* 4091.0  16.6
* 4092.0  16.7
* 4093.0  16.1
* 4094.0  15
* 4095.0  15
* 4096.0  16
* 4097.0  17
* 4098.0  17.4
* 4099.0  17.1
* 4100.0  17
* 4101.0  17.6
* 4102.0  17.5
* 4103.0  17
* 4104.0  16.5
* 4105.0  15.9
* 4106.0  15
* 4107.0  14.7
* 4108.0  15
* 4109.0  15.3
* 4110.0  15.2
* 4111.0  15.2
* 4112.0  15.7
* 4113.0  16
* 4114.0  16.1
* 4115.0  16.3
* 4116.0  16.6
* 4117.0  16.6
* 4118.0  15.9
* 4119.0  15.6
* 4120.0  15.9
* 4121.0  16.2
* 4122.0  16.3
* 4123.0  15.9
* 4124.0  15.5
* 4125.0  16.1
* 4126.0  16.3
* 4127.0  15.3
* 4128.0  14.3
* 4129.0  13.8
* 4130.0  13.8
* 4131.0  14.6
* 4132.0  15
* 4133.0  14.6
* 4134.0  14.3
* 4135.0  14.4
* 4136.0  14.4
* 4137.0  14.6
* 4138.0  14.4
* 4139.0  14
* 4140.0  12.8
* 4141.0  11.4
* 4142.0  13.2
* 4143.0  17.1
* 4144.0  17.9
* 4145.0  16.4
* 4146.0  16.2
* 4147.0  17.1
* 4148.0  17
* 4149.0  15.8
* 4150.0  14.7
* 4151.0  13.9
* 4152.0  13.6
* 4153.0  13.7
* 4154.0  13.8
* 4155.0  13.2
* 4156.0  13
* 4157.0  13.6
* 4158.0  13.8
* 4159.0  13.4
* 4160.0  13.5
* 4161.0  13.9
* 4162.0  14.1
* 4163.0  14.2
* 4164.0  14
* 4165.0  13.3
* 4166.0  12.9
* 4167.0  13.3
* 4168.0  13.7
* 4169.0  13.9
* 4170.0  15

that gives -2.98 Ang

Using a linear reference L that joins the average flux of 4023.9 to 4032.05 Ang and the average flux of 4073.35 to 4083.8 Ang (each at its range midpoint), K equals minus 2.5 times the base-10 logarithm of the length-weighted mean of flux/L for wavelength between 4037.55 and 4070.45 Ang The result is 0.07 mag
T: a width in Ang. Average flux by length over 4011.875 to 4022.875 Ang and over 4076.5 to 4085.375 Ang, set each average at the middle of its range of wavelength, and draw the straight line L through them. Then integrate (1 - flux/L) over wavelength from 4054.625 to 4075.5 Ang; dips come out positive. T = 1.3 Ang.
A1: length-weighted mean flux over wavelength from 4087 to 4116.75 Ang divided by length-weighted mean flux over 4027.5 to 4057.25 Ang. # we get 1.12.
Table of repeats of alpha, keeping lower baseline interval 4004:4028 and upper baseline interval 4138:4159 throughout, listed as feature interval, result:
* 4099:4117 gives -2.1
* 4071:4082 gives -0.9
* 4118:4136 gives -0.8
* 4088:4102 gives -2.1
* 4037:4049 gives -0.2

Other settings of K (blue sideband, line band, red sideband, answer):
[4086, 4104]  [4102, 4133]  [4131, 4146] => 0.00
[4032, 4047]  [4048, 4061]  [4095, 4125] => 0.04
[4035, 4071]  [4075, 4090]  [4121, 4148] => -0.10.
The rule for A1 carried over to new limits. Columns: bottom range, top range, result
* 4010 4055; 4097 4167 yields 1.06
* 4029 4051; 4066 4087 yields 1.05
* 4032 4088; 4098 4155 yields 1.05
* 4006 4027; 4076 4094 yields 1.15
